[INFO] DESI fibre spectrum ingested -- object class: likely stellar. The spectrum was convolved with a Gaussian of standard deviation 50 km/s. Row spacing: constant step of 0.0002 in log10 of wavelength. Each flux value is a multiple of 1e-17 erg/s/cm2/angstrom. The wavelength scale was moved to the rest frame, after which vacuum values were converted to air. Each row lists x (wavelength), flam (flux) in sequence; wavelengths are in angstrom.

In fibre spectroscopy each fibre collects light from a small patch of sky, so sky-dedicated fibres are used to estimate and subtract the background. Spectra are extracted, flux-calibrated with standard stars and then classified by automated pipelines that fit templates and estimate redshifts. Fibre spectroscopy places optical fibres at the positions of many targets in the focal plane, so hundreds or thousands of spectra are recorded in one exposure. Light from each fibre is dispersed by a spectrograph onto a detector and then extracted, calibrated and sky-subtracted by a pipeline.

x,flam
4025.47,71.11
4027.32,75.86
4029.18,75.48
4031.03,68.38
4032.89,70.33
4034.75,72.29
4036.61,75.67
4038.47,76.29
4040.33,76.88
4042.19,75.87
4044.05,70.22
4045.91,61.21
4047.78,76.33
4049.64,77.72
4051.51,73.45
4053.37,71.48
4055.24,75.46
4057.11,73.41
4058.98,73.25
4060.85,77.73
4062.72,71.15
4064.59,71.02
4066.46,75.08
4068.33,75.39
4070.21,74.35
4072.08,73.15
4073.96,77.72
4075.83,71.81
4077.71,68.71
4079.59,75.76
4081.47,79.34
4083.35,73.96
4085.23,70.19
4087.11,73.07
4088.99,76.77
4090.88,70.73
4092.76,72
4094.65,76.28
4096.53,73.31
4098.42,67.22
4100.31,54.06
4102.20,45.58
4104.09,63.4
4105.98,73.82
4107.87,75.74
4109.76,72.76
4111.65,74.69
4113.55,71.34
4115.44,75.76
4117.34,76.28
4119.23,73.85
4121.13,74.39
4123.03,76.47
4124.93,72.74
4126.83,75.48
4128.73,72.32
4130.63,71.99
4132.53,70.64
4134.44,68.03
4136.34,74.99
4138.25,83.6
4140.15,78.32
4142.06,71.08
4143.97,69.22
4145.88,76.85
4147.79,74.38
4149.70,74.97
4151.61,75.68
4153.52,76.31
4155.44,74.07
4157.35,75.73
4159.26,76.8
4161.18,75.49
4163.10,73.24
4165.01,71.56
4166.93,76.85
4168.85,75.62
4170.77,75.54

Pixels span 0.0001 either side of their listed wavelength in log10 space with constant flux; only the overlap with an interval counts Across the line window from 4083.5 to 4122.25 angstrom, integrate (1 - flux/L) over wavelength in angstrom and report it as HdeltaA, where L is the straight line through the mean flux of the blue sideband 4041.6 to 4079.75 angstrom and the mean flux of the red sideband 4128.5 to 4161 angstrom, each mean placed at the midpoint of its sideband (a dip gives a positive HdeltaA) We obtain 1.7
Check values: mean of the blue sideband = 73.3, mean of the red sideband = 74.5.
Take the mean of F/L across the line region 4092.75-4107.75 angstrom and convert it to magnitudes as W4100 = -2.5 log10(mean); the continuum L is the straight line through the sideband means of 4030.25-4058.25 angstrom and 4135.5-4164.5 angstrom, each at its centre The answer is 0.13 mag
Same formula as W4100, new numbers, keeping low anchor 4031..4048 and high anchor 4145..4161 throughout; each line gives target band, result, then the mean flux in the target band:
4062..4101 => 0.01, 72.6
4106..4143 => 0.01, 74.2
